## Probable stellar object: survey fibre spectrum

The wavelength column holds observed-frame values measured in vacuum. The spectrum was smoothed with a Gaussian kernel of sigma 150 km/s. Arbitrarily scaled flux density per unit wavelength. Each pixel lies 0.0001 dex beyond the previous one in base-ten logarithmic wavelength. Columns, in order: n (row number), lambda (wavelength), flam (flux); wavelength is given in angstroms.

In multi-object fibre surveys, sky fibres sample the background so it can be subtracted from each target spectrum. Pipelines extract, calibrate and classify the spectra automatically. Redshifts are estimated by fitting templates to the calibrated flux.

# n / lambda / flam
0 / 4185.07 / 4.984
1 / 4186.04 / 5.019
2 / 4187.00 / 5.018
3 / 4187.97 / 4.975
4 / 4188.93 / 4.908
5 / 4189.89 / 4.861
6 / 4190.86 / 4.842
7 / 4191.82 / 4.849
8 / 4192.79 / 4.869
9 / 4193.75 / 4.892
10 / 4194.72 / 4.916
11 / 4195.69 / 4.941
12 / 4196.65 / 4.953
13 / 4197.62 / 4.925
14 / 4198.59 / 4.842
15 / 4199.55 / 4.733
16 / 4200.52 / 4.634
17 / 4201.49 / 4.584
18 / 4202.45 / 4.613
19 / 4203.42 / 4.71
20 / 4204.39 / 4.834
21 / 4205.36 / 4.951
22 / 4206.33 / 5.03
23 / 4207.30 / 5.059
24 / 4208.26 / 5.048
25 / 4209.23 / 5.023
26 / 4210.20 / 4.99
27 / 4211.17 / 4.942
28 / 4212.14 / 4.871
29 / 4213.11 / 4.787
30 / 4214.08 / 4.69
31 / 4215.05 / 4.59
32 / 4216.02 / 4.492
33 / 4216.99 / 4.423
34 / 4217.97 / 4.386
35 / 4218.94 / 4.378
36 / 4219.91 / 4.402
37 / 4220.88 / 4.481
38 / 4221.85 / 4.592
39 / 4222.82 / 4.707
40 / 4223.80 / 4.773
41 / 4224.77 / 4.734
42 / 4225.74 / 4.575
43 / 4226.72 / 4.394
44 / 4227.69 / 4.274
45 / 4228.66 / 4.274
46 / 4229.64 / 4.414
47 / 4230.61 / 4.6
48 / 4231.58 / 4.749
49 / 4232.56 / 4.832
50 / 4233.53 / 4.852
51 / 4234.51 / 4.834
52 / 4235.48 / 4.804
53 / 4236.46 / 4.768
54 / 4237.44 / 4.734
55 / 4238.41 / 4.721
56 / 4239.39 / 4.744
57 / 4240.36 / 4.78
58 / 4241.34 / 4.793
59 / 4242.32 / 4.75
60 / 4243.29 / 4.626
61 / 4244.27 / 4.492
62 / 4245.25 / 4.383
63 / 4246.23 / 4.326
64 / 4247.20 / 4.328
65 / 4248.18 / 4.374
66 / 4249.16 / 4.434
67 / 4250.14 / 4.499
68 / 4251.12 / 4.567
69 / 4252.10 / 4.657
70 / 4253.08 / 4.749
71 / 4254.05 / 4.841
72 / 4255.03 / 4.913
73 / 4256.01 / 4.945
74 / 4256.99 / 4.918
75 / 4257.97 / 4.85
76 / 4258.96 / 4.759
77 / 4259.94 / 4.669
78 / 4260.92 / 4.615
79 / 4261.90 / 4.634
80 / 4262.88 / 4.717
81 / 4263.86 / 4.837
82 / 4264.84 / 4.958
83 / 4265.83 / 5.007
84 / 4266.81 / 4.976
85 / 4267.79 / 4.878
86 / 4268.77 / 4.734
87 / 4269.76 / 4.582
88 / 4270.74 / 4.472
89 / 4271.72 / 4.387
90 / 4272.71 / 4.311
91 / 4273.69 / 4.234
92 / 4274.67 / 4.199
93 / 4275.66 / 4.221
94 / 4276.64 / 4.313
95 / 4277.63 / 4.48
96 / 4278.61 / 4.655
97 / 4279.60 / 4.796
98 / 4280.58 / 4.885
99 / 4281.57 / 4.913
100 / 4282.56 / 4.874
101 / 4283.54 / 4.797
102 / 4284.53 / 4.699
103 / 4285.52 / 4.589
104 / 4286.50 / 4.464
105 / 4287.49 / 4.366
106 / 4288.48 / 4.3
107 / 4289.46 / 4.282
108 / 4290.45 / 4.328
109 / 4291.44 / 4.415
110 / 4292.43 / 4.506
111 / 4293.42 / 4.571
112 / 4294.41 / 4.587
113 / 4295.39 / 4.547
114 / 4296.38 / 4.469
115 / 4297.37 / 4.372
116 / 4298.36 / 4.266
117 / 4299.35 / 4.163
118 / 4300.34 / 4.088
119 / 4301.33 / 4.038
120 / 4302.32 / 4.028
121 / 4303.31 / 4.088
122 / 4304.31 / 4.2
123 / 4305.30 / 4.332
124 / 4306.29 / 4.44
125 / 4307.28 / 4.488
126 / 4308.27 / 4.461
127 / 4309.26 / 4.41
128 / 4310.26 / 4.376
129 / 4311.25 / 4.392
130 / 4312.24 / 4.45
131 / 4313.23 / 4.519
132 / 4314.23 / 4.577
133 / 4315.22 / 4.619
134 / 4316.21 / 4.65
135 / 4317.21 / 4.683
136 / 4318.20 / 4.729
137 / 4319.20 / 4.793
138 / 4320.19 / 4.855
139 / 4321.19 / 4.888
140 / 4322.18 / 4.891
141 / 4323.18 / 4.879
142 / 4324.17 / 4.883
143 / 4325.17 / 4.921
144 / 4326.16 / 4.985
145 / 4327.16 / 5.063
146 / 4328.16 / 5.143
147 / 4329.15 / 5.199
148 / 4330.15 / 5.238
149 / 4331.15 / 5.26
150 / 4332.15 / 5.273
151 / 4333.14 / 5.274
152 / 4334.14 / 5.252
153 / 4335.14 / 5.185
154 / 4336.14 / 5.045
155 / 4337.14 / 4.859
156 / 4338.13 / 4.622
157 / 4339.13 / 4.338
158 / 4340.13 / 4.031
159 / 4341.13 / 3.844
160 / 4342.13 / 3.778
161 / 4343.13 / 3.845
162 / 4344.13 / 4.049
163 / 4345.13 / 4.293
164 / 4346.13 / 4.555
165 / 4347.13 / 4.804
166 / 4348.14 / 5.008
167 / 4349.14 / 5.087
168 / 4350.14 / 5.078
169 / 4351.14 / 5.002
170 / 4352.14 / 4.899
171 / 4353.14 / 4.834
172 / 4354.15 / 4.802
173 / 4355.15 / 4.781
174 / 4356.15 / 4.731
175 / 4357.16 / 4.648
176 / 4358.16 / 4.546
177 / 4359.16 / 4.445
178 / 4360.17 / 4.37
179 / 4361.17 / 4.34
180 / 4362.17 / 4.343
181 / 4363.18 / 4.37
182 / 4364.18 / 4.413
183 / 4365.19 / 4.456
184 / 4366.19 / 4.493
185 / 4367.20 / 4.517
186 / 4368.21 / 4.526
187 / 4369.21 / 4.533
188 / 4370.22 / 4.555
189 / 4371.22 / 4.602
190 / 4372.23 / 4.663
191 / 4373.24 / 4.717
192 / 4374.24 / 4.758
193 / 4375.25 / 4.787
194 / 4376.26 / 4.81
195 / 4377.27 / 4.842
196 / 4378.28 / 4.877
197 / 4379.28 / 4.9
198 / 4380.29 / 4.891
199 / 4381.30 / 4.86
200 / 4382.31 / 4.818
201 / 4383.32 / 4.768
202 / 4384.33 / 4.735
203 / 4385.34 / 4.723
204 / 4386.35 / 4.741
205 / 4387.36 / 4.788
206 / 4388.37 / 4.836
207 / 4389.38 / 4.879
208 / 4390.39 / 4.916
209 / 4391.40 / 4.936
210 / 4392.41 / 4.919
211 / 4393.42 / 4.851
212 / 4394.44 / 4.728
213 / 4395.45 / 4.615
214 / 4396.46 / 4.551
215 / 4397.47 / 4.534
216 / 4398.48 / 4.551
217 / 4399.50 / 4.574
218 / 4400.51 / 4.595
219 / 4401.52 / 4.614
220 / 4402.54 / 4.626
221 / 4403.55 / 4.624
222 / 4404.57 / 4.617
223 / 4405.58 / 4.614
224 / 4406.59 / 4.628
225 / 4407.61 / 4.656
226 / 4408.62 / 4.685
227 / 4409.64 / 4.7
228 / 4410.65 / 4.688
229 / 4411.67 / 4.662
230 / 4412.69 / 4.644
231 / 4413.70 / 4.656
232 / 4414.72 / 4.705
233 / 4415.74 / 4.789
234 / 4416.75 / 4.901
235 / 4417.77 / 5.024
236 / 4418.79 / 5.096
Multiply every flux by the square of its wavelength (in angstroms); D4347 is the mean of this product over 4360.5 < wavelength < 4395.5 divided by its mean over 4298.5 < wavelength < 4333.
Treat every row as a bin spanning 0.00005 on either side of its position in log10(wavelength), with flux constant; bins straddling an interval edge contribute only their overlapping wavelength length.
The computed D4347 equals 1.04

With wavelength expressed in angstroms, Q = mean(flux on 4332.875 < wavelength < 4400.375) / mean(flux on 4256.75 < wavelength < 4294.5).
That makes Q 1.0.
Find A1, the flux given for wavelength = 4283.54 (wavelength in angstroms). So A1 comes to 4.797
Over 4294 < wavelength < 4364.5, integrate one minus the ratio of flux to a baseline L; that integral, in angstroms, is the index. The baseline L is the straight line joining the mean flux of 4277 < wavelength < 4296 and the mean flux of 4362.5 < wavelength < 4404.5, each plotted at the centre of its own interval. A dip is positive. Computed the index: 0.2 angstroms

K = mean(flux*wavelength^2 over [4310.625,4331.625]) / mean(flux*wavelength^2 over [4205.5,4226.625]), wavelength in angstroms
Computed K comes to 1.1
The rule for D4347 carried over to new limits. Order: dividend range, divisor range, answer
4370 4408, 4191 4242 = 1.08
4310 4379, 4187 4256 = 1.06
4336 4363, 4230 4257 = 1.02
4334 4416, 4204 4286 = 1.06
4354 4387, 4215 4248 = 1.08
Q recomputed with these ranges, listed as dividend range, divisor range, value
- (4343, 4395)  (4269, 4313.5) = 1.06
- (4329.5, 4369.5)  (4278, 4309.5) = 1.04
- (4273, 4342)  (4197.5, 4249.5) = 0.99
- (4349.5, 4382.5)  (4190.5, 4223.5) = 0.98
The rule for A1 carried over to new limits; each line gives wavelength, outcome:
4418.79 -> 5.096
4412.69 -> 4.644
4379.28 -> 4.9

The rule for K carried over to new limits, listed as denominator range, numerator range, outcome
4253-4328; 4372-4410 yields 1.08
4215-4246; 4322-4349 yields 1.09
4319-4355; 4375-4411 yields 1.01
